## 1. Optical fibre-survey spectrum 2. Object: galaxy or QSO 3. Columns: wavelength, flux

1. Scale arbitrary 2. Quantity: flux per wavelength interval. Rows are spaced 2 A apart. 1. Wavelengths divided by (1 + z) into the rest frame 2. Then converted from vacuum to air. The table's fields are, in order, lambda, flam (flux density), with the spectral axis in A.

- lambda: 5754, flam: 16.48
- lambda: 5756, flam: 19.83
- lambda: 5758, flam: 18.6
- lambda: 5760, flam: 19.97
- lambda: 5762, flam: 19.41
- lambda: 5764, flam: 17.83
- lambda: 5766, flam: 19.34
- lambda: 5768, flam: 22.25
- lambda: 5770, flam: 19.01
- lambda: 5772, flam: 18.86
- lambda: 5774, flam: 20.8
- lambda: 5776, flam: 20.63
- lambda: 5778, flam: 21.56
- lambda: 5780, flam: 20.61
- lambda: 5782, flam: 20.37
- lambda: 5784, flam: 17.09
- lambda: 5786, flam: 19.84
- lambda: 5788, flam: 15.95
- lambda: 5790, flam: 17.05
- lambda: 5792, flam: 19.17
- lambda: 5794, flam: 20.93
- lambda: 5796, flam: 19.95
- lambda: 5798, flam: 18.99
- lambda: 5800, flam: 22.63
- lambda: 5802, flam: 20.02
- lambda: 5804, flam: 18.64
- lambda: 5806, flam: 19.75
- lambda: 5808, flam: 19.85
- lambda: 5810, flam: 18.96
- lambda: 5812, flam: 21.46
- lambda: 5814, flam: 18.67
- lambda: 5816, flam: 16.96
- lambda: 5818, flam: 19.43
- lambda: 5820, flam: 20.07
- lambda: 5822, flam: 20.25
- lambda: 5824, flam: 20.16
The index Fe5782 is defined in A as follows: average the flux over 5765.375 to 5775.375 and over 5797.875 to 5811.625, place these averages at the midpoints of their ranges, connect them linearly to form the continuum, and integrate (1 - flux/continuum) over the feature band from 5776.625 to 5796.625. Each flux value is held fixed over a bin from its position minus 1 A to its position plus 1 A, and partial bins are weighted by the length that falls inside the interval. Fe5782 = 0.8 A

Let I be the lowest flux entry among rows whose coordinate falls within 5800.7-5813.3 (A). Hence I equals 18.64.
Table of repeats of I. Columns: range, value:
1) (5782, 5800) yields 15.95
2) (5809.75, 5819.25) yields 16.96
